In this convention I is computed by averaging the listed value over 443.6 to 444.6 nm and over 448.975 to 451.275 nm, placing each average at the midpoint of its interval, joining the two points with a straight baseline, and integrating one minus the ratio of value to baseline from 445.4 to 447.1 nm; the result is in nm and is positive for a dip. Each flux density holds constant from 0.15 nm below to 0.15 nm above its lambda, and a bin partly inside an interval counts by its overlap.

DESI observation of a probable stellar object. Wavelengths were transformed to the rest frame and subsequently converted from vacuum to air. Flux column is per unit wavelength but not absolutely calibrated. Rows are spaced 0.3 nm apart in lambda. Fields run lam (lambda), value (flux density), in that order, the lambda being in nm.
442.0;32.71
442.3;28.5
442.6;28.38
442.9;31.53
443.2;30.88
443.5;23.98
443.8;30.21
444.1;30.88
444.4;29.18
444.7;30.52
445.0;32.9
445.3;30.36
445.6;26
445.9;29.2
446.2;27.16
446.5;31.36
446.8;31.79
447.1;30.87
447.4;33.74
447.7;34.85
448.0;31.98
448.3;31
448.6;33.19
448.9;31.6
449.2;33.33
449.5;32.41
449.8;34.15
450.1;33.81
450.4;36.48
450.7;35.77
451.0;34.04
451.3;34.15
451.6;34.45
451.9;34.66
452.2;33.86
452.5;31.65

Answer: 0.11 nm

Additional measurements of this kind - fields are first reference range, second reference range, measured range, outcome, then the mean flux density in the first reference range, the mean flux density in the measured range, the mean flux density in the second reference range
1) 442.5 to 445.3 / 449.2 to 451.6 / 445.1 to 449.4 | 0.13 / 29.9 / 31.2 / 34.3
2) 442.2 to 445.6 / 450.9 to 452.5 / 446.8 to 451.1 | -0.11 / 29.6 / 33.3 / 34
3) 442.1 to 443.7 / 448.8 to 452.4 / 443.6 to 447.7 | 0.04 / 28.8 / 30.4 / 34.1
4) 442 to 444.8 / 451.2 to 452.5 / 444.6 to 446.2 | 0.05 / 29.5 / 29.5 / 34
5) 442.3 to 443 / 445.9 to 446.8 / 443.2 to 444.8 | 0.03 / 29.5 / 29.1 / 29.7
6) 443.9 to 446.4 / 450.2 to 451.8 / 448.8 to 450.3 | 0.02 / 29.6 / 33.2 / 34.9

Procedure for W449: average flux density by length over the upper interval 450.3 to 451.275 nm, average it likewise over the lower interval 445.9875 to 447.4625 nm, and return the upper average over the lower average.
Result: 1.15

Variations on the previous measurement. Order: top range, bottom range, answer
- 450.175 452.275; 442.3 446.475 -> 1.18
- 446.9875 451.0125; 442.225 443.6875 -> 1.16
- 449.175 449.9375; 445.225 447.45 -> 1.11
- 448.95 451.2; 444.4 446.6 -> 1.16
